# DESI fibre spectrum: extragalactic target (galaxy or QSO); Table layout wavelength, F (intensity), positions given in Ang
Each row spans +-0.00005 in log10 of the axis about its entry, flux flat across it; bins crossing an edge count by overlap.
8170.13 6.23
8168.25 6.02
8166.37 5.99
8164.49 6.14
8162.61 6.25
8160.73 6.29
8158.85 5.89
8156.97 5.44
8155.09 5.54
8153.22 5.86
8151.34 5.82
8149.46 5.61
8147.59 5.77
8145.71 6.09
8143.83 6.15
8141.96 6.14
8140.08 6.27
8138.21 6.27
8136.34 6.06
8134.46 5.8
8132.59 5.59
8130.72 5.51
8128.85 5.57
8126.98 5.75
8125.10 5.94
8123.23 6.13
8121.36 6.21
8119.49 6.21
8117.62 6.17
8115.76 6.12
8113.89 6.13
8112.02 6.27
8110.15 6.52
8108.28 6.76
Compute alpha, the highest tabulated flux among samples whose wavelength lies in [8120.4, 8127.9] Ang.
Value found 6.21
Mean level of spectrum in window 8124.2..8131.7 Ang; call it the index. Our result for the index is 5.69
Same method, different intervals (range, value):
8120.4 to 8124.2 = 6.17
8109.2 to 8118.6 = 6.24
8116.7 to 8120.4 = 6.19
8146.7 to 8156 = 5.73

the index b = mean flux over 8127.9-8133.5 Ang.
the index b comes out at 5.56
